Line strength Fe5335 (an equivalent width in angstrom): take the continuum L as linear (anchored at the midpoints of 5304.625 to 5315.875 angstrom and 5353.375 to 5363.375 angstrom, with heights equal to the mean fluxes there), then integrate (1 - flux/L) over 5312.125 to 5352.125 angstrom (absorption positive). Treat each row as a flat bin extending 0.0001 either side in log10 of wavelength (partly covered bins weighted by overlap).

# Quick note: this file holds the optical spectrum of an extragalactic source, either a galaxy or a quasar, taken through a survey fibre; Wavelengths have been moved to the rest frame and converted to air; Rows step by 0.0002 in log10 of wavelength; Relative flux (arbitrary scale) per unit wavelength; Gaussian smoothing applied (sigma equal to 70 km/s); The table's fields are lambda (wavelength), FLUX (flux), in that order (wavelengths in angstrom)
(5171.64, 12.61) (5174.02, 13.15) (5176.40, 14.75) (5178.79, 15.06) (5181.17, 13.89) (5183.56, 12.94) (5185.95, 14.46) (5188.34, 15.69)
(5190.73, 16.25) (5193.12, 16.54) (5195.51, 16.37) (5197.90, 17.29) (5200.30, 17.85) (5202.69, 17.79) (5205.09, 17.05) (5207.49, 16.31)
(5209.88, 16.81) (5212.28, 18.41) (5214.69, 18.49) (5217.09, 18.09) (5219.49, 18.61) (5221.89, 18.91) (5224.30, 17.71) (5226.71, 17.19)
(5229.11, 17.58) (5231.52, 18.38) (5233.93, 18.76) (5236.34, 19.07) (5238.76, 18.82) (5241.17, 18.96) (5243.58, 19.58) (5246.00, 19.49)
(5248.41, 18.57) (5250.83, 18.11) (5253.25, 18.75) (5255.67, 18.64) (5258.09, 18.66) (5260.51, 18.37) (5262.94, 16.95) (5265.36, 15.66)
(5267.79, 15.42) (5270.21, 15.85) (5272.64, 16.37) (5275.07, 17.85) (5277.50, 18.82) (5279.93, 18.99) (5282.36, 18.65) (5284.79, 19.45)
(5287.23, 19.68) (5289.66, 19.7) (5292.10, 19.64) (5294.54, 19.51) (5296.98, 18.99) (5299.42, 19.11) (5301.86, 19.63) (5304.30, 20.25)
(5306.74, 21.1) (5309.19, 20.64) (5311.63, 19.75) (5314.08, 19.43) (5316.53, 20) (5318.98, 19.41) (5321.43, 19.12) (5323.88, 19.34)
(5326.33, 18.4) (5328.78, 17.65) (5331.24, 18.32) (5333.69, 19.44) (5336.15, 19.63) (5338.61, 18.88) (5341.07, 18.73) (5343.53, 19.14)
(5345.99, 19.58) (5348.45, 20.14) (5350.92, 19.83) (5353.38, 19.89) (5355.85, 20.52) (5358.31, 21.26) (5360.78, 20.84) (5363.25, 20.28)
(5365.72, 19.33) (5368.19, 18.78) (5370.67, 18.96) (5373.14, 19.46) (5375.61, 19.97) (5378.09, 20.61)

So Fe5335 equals 2.4 angstrom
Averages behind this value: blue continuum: 20.2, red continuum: 20.7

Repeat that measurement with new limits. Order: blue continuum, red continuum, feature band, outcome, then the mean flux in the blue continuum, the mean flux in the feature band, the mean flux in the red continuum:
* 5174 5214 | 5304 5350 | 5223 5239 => -1.1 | 16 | 18.2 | 19.4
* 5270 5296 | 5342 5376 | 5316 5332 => 0.4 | 18.7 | 18.9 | 19.8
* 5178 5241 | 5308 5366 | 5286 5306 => -0.9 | 17.1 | 19.6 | 19.6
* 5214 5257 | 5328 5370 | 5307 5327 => -0.4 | 18.5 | 19.6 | 19.6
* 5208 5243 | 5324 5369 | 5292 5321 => -1.1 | 18.3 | 19.8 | 19.5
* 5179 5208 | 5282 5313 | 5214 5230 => -1.0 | 16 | 18.1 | 19.7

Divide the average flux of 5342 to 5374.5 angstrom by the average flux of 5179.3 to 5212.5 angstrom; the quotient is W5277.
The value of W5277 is 1.23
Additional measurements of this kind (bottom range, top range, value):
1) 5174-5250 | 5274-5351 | 1.12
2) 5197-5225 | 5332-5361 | 1.11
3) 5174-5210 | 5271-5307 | 1.21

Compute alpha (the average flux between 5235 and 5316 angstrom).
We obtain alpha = 18.8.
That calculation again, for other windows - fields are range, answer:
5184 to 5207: 16.5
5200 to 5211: 17.1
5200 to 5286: 18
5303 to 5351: 19.4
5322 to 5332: 18.5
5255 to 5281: 17.4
